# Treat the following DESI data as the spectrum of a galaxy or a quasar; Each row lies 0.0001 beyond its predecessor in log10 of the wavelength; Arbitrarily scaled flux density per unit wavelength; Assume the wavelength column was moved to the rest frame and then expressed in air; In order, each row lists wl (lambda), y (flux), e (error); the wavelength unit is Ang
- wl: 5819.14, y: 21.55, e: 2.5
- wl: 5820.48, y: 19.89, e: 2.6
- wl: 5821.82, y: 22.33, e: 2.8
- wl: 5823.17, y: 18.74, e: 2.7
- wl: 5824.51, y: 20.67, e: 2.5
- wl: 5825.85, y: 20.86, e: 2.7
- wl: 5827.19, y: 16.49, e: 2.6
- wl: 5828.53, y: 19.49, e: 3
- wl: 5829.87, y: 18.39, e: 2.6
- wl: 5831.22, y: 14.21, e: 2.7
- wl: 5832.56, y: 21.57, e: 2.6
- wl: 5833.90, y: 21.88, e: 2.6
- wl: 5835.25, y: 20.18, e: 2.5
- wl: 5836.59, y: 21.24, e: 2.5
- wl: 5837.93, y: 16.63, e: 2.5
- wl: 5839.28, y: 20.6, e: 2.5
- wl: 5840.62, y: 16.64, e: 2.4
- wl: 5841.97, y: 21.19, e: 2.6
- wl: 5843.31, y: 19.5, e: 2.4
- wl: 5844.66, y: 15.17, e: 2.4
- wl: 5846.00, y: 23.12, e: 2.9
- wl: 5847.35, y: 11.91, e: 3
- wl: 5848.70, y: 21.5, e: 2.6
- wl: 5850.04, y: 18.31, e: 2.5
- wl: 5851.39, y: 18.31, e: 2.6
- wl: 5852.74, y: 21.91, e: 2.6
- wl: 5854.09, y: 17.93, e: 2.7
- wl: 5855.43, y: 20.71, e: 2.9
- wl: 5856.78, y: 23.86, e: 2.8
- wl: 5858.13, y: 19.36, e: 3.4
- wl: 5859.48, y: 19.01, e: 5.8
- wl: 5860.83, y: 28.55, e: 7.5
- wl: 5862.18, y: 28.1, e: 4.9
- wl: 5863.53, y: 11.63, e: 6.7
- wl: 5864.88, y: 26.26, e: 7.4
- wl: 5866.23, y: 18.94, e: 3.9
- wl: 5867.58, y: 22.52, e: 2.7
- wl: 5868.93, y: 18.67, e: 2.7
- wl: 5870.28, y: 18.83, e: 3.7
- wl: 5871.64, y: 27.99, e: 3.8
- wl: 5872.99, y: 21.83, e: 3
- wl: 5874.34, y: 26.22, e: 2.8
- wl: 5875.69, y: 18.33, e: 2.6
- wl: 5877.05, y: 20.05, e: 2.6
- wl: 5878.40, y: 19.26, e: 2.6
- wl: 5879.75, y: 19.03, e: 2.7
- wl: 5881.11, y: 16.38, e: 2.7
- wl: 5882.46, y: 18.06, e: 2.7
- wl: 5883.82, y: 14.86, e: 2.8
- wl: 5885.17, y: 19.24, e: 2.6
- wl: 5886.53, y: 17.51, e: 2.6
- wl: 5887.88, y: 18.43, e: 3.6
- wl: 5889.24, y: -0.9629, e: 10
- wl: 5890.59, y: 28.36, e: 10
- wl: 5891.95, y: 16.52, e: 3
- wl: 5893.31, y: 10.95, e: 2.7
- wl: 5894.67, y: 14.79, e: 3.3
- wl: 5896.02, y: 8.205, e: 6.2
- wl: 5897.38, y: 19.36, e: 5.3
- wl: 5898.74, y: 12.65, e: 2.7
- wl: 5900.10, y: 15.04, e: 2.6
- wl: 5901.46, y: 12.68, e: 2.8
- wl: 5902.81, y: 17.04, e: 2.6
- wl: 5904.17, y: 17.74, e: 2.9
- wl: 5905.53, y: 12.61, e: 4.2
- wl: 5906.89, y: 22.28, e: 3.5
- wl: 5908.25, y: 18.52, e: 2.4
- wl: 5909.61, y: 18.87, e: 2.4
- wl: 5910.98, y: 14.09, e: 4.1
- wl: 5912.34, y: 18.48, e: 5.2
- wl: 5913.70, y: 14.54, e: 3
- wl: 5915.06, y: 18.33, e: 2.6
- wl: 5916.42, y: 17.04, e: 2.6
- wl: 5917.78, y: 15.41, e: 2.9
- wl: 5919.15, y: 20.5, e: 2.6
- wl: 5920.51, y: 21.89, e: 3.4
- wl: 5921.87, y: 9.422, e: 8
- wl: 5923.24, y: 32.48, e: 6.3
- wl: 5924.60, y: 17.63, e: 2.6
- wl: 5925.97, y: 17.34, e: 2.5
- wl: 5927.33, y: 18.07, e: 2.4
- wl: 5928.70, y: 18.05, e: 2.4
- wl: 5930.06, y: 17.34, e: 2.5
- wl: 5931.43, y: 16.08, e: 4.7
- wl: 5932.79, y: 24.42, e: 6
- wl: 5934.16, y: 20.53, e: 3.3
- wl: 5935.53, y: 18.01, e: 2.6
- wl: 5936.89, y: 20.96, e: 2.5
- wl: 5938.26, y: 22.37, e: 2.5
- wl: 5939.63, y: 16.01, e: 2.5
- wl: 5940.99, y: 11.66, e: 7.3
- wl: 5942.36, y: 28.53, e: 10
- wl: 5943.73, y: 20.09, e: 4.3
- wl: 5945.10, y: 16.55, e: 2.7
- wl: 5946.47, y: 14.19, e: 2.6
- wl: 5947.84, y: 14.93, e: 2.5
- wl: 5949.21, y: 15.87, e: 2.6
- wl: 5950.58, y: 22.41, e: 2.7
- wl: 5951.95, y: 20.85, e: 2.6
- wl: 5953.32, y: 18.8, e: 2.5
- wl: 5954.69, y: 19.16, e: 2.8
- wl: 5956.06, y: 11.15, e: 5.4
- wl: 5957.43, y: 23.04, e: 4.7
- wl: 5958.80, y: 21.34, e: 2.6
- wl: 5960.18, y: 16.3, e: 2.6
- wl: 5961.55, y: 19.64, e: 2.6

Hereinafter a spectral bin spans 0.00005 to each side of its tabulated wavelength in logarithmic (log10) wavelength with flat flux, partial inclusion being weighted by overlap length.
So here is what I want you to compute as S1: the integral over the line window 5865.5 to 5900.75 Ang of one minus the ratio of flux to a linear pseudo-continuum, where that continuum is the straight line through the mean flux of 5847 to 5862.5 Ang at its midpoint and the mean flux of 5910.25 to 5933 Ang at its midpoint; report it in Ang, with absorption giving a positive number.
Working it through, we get 3.58 Ang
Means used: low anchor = 20.8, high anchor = 18.2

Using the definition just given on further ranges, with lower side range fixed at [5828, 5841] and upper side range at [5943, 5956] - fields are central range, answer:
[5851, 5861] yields -1.1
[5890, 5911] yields 2.4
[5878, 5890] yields 1.8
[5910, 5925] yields 0.0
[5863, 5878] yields -1.9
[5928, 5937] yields -0.6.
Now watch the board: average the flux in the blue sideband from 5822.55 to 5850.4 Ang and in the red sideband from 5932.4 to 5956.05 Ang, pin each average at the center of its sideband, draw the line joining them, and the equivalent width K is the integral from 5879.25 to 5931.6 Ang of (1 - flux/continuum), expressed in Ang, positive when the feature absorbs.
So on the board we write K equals 5.81 Ang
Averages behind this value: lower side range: 19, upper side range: 18.8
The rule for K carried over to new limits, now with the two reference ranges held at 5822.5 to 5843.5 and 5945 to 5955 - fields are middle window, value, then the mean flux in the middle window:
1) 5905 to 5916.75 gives 0.7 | 17.3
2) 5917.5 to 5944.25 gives -1.9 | 19.4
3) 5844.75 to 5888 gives -3.0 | 20.2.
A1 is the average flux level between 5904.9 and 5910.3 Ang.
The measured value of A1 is 18.1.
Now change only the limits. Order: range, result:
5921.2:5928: 19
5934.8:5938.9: 20.4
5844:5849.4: 18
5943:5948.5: 16.5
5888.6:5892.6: 14.8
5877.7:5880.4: 19.2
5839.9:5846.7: 19.1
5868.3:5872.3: 21.8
